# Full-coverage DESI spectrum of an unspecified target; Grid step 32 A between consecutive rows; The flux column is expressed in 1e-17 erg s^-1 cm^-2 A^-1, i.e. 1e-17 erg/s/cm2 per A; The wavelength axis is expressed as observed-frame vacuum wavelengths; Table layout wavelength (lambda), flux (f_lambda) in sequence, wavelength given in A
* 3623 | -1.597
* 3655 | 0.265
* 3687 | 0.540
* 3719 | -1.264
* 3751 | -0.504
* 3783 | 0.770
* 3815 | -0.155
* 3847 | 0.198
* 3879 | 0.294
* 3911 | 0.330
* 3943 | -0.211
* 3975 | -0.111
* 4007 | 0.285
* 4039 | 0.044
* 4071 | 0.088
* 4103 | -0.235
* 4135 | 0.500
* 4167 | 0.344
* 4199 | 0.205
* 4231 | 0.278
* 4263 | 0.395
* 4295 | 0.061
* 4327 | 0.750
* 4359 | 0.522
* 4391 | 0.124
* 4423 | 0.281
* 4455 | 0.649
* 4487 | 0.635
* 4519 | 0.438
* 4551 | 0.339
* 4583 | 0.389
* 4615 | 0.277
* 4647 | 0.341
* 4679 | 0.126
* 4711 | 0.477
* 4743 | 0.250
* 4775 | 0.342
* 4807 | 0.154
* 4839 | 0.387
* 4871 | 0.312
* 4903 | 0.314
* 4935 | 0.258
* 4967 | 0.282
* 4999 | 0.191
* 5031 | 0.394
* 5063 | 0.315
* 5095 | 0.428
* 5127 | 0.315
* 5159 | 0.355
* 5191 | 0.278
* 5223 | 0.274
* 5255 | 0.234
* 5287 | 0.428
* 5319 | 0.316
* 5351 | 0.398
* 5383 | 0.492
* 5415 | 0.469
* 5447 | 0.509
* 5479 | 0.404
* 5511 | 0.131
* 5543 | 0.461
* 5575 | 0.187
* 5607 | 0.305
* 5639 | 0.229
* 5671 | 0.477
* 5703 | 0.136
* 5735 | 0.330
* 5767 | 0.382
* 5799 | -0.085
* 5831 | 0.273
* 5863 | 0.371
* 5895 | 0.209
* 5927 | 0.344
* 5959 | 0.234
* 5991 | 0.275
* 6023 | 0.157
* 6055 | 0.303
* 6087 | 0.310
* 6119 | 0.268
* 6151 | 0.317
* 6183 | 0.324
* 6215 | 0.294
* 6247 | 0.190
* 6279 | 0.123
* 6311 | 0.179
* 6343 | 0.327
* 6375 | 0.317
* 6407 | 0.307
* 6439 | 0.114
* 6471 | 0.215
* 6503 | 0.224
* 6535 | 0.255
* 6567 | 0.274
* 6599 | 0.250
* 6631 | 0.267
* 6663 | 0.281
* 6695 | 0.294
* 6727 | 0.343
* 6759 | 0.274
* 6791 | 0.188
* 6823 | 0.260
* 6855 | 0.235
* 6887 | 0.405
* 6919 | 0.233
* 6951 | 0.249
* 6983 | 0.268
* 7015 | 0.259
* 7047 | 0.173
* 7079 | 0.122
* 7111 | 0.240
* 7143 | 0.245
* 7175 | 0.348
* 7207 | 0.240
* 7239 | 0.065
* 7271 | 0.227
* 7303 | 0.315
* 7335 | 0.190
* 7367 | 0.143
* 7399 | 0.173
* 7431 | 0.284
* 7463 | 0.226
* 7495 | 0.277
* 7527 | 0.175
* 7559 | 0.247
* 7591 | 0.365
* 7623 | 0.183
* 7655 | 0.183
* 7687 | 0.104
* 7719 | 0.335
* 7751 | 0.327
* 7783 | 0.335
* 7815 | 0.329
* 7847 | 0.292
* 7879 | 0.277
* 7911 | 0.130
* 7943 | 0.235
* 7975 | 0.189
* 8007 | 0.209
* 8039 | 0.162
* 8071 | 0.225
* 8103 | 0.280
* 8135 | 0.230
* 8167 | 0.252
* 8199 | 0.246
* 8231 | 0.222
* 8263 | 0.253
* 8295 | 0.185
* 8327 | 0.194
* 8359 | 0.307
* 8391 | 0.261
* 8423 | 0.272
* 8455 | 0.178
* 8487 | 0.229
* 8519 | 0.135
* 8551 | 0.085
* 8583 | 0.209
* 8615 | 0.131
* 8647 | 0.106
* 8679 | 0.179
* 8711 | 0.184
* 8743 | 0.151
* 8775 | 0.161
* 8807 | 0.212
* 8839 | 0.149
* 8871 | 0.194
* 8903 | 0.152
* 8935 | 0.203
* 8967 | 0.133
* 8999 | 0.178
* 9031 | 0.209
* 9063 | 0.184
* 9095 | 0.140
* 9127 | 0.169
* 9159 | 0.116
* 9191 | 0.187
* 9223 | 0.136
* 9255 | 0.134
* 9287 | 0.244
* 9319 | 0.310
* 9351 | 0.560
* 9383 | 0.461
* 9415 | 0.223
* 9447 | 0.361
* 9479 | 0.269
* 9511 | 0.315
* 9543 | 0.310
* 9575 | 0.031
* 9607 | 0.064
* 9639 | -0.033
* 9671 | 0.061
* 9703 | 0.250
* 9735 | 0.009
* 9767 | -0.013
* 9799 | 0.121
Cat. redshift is 0.030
